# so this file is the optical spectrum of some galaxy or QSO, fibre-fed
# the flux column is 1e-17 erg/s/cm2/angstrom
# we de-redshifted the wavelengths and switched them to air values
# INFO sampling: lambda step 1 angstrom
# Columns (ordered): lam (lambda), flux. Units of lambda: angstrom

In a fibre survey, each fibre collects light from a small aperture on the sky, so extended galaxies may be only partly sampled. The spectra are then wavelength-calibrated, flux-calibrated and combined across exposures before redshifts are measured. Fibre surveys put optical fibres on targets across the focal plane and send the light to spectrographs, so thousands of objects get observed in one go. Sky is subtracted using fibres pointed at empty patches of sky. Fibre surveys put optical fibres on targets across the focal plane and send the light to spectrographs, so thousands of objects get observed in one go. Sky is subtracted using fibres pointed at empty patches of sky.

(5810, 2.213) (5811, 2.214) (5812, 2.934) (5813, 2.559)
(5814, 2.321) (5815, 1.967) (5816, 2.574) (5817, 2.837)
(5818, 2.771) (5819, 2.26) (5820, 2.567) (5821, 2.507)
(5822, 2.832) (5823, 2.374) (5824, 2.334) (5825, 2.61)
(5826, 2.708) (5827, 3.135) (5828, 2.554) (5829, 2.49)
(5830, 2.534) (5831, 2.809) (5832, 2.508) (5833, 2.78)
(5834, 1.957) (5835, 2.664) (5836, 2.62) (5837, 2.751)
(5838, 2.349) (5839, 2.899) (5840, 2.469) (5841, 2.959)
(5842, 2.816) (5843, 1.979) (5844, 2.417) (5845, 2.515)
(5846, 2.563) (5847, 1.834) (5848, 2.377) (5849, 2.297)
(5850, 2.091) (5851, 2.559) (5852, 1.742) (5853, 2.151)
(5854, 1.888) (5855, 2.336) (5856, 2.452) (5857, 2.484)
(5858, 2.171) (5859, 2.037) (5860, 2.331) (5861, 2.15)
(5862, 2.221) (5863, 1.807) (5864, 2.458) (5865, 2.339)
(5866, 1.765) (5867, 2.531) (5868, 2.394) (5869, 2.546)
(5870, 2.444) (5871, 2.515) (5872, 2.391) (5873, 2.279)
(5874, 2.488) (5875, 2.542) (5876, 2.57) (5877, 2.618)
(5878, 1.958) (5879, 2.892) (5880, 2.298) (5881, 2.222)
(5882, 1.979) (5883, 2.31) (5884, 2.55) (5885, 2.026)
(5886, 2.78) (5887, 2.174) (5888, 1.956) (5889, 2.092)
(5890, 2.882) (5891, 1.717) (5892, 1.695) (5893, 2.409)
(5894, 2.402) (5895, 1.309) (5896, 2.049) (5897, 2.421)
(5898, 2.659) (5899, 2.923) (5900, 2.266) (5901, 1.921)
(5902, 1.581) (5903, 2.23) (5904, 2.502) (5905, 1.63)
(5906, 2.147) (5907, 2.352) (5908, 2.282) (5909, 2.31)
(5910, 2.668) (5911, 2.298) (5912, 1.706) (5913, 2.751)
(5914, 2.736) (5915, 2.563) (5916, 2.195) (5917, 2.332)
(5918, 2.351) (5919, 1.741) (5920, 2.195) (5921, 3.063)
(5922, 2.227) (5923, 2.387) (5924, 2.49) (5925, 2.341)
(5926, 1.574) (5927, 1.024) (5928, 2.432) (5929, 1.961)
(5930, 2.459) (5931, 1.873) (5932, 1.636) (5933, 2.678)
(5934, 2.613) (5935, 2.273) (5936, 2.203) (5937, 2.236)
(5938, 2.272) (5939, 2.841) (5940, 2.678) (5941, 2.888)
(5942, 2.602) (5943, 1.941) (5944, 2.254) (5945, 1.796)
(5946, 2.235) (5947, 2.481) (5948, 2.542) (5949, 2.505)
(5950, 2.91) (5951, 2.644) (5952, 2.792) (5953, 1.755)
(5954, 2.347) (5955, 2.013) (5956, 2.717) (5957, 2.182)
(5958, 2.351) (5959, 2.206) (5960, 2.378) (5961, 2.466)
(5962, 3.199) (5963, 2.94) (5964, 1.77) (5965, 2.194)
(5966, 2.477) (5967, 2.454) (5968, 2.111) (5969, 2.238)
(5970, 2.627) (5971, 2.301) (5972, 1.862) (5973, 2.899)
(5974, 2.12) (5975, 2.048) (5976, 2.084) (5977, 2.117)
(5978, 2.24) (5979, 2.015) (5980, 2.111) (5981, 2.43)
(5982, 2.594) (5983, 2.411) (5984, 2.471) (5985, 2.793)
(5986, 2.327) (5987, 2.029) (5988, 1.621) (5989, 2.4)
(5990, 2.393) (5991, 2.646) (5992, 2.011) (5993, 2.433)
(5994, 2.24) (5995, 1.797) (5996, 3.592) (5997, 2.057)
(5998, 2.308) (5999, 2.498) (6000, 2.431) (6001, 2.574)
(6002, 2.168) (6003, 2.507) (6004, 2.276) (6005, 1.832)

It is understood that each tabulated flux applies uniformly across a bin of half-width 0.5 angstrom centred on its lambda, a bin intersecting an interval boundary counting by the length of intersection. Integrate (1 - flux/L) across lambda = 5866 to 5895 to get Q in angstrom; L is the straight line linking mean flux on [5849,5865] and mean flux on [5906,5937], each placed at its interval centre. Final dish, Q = -1.3 angstrom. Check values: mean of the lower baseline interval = 2.2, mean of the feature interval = 2.32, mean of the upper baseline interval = 2.26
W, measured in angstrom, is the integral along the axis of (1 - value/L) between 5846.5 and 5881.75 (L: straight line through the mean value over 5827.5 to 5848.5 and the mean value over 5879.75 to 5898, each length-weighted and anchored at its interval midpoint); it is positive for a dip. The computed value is 0.86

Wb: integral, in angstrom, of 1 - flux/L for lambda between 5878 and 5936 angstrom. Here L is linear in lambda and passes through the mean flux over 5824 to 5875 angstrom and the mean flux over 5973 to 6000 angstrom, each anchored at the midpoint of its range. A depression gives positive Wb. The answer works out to 3.2 angstrom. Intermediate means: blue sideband 2.4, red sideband 2.31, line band 2.23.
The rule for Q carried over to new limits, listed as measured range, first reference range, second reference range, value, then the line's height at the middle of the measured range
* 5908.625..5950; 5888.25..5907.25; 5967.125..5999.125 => -1.73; 2.22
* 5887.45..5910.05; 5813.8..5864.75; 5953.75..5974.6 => 2.07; 2.4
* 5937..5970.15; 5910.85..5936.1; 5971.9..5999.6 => -2.07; 2.27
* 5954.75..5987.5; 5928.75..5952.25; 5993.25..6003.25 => 0.84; 2.4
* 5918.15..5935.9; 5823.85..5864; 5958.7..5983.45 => 1.36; 2.36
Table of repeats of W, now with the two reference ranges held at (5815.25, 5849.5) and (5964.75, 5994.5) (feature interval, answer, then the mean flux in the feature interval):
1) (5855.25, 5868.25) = 1.3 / 2.24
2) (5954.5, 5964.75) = -0.4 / 2.42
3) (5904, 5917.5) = 0.5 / 2.31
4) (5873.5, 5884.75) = 0.3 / 2.39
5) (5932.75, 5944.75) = -0.4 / 2.44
